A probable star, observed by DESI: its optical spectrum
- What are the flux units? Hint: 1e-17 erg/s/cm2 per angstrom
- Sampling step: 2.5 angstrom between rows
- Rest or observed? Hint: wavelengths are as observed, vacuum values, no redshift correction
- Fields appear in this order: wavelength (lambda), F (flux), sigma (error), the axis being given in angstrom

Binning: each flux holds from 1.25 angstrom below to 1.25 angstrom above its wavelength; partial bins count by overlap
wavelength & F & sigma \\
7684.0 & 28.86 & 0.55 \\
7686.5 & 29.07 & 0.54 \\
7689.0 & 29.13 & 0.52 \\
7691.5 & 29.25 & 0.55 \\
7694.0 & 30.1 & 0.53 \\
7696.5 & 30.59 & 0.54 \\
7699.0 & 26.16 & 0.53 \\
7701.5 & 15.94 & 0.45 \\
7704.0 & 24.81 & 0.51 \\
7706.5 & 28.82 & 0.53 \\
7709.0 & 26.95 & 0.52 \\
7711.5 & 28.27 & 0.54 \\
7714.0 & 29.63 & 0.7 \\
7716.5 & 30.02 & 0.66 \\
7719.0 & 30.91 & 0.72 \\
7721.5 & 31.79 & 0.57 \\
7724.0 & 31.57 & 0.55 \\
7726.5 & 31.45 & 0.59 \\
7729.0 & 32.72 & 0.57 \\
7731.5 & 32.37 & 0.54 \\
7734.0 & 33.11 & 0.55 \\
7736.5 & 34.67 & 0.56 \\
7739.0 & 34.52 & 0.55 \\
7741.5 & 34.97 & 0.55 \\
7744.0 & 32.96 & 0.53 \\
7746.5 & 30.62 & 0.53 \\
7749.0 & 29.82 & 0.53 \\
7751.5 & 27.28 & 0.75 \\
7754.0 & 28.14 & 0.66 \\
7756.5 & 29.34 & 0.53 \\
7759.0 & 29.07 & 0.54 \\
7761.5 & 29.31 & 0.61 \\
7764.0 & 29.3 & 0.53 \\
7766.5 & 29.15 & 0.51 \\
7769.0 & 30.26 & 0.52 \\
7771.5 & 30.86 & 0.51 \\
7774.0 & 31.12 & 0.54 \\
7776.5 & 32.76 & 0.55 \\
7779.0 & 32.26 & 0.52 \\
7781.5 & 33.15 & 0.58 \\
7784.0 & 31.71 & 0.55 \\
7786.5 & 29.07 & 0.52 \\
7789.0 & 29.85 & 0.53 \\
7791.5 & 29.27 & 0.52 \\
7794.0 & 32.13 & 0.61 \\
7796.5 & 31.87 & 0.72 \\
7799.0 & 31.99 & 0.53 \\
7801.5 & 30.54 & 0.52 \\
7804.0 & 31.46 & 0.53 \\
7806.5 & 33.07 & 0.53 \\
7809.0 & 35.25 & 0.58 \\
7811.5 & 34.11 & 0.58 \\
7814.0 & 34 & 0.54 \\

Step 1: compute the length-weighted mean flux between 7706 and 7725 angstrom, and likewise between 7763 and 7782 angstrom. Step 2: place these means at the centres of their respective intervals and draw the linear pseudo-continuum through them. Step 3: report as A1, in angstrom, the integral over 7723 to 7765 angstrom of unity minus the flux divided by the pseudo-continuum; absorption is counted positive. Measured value -1.2 angstrom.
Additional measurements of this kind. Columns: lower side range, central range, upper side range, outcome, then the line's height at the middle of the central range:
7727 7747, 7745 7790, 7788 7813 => 3.4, 32.7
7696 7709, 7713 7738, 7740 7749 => -2.3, 29.1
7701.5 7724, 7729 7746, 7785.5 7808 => -2.6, 29.1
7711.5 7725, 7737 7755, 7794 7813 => -0.1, 31.2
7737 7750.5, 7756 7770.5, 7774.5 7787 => 1.3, 32.2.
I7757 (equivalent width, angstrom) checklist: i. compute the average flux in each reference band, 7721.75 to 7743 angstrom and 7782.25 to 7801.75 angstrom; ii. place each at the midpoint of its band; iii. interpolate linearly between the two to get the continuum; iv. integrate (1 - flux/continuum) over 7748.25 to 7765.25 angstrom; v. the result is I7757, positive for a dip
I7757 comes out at 1.8 angstrom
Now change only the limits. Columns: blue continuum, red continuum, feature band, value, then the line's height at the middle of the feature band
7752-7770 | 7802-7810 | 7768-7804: 0.00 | 31.2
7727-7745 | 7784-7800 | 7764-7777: 0.51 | 31.8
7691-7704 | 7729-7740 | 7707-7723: 0.02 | 29.6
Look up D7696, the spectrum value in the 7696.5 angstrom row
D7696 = 30.59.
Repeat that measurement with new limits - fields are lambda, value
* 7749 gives 29.82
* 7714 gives 29.63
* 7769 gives 30.26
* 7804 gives 31.46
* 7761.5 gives 29.31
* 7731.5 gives 32.37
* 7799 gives 31.99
